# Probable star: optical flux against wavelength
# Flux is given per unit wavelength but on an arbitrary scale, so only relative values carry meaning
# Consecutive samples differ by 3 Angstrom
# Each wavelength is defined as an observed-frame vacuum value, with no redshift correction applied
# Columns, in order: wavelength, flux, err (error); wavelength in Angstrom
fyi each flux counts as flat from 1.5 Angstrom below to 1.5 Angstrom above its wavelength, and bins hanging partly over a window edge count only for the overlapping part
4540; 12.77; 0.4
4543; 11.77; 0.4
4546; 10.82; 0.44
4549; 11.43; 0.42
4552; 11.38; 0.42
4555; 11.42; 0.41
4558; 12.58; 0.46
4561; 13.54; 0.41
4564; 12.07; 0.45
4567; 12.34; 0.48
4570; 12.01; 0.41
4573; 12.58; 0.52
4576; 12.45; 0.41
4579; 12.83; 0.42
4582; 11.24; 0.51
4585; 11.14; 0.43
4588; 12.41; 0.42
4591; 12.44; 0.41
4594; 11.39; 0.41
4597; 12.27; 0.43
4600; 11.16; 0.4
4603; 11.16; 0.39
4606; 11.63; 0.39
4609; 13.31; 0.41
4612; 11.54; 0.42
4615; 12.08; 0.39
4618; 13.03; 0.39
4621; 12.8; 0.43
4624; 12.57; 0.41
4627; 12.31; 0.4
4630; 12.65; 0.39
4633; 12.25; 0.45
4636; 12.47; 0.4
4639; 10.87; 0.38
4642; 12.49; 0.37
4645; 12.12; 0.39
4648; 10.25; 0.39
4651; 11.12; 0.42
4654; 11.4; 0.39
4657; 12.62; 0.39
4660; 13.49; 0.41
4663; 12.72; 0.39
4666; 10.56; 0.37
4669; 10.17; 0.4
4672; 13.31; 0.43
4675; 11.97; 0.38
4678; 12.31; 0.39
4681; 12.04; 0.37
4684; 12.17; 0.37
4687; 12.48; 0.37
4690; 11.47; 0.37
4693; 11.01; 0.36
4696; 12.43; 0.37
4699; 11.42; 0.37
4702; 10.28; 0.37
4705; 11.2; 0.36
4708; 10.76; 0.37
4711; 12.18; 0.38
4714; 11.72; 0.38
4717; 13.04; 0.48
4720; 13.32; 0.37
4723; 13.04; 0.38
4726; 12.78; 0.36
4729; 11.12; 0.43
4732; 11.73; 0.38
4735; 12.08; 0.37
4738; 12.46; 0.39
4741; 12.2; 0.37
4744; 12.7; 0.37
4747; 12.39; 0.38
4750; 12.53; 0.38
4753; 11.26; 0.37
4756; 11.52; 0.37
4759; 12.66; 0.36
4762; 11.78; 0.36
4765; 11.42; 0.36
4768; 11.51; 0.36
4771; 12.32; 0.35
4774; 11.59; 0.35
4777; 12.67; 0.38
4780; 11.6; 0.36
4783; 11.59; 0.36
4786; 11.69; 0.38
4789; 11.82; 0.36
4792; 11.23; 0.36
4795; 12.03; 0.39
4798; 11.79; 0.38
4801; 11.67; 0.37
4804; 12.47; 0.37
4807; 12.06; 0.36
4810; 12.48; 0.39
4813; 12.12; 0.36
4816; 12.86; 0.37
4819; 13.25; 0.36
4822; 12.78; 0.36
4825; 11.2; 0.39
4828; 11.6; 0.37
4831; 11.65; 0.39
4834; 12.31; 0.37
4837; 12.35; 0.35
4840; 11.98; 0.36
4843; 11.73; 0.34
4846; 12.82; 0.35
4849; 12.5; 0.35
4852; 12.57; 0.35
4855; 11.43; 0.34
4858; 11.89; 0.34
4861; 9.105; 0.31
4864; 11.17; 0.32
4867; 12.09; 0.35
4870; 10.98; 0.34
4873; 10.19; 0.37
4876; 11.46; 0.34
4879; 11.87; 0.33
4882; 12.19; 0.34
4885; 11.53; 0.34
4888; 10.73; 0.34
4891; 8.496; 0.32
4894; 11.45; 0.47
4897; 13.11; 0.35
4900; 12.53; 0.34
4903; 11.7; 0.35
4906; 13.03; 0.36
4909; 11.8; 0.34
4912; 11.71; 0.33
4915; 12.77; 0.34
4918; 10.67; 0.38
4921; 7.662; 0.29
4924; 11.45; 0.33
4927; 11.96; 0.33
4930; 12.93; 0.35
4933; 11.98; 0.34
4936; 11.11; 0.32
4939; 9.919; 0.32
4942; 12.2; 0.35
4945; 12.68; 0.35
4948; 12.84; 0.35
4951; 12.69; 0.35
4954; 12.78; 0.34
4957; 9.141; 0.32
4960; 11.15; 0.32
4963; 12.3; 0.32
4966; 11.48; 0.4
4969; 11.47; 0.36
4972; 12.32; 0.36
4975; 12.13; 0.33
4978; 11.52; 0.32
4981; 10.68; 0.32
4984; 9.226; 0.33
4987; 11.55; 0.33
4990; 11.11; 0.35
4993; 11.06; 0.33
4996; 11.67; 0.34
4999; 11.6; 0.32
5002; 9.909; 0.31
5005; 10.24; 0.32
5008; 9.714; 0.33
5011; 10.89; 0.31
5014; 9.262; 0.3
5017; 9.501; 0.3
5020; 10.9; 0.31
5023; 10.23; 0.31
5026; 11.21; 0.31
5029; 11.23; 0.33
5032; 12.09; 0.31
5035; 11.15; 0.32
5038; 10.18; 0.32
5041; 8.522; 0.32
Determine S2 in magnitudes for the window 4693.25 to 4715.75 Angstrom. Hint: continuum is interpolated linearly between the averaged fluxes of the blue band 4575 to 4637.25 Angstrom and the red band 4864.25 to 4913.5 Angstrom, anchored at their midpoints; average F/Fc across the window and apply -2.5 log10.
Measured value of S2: 0.048 mag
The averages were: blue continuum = 12.1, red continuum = 11.5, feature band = 11.4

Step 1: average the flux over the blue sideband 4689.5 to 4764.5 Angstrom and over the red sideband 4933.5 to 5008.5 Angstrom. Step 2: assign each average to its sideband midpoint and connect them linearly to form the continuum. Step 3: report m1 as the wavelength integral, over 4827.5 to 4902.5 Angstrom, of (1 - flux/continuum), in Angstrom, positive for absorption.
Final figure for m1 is 0.1 Angstrom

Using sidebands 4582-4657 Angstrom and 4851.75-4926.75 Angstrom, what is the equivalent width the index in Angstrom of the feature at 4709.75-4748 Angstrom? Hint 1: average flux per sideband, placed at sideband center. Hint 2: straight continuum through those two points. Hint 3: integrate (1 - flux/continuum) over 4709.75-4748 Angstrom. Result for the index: -2.2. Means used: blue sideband 12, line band 12.4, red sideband 11.3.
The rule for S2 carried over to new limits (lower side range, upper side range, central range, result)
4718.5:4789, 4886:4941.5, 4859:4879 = 0.06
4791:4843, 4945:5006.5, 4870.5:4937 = 0.02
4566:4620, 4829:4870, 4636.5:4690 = 0.01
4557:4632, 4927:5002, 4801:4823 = -0.06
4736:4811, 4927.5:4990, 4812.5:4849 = -0.03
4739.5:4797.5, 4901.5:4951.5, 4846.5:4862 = 0.01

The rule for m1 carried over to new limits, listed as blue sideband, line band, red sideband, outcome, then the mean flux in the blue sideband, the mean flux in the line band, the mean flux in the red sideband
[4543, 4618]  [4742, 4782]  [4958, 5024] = -1.7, 12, 12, 10.9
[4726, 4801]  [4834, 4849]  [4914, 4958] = -0.7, 11.9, 12.3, 11.5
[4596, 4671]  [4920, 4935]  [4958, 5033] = -0.2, 12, 11.3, 11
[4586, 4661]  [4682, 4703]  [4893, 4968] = 0.6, 12.1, 11.7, 11.7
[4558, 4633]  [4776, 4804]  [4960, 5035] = -0.5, 12.2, 11.8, 11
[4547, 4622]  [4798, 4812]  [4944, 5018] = -0.7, 12.1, 12.1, 11.2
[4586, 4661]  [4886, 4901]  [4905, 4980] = 0.6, 12.1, 11.2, 11.7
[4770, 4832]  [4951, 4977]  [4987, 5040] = -1.5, 12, 11.7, 10.7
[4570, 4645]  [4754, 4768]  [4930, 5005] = 0.1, 12.1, 11.8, 11.4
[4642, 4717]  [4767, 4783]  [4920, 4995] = -0.4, 11.8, 11.9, 11.4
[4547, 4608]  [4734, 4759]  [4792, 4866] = -0.4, 12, 12.2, 12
